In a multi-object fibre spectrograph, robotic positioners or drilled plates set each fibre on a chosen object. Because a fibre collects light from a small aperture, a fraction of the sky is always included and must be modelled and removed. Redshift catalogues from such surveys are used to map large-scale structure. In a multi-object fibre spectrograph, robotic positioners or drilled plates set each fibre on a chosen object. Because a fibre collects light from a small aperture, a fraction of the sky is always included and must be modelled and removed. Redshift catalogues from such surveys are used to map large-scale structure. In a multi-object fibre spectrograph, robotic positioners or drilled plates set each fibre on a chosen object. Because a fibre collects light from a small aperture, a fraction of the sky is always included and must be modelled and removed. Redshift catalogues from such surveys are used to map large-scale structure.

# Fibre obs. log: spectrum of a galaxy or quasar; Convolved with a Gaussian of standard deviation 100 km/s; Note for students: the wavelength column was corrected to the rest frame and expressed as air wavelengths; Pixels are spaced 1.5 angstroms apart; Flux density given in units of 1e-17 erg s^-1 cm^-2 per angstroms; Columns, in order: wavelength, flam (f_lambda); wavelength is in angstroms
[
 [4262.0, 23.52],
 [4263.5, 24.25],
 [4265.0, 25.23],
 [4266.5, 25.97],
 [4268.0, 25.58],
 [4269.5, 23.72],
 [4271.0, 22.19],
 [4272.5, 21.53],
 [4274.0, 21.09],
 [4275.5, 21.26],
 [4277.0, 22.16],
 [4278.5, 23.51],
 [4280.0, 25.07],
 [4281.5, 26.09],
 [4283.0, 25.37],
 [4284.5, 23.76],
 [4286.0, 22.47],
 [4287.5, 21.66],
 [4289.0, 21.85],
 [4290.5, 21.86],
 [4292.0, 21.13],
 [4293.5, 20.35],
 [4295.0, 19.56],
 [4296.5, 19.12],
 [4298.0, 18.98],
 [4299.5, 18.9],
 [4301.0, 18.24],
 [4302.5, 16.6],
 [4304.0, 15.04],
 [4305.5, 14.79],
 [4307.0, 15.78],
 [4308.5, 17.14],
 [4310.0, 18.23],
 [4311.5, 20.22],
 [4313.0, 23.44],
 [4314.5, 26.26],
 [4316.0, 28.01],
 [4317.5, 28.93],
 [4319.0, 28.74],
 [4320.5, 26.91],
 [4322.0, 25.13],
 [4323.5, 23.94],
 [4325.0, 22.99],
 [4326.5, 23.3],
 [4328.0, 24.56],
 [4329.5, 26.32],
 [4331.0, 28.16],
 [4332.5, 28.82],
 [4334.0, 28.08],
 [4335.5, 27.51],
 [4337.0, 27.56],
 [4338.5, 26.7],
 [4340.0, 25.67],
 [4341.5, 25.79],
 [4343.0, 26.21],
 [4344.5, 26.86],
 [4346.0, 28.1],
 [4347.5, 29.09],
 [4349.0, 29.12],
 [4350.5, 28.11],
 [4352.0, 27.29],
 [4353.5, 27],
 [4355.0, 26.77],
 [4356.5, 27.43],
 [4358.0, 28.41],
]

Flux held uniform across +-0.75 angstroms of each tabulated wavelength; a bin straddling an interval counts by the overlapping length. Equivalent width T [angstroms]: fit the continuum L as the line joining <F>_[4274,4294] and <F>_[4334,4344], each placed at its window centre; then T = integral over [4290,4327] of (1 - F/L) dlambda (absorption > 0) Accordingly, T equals 4.9 angstroms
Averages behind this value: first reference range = 22.8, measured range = 21.3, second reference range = 26.7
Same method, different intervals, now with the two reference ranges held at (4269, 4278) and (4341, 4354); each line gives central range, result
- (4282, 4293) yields 0.2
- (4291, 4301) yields 1.7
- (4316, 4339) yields -0.5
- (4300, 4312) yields 3.7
